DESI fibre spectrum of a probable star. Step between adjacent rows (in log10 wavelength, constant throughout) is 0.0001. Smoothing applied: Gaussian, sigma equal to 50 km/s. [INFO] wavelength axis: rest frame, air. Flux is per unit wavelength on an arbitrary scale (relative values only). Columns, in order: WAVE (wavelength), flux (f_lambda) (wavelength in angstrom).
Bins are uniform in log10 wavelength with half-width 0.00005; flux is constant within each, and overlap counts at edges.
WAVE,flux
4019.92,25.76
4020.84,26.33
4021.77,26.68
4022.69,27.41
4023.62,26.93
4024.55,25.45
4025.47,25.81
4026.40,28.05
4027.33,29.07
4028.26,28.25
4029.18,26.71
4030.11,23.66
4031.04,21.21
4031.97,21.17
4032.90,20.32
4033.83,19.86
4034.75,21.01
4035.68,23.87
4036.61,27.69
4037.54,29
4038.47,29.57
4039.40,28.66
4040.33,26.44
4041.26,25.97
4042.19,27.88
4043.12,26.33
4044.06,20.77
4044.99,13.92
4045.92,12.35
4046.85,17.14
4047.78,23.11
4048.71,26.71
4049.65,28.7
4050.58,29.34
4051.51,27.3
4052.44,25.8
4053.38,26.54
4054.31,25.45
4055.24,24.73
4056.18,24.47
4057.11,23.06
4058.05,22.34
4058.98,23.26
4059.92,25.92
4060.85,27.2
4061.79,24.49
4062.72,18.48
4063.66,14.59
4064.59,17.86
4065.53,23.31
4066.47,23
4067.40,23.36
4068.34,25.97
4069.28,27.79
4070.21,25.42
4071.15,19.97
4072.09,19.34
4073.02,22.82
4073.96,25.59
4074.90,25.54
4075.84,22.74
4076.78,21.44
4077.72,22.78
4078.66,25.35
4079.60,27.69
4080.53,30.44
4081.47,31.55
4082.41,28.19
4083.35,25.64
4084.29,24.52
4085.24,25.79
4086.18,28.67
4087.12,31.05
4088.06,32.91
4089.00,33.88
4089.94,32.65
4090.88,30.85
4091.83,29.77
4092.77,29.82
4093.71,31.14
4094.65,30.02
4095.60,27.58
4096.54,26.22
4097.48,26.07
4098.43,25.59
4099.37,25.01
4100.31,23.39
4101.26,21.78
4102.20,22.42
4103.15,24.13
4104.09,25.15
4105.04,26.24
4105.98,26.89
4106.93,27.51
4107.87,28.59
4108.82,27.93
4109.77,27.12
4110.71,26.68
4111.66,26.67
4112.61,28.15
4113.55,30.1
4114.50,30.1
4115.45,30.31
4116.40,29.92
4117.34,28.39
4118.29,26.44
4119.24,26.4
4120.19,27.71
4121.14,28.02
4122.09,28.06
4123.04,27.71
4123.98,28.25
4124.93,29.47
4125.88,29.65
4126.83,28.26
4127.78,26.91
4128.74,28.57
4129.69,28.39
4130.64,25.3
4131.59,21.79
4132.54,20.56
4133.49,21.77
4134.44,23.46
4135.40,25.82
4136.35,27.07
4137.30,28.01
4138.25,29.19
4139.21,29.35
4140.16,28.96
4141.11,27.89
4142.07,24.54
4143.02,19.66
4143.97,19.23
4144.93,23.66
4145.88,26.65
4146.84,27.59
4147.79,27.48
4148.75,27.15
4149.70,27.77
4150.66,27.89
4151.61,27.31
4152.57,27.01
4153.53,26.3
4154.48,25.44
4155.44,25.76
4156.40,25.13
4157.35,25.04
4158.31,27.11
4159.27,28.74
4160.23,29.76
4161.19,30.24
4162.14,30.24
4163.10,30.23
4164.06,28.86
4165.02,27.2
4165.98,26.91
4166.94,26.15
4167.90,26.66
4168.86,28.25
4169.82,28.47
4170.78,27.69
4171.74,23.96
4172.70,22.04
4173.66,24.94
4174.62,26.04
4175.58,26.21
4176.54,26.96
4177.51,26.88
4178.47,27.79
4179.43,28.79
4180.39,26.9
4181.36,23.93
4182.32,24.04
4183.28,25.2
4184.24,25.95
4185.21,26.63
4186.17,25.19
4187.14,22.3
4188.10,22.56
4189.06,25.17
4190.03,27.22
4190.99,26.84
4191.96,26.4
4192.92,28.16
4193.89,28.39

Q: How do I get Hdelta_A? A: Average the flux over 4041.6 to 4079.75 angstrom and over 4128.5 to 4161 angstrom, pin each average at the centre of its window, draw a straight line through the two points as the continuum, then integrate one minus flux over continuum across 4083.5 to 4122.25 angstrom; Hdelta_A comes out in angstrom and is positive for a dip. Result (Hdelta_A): -4.8 angstrom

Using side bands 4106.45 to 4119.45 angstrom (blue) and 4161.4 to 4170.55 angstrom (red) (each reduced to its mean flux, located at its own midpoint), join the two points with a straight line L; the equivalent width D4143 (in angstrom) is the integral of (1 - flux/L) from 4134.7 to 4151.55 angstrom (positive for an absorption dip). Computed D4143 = 1.10 angstrom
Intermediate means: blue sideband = 28.2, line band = 26.3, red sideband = 28.2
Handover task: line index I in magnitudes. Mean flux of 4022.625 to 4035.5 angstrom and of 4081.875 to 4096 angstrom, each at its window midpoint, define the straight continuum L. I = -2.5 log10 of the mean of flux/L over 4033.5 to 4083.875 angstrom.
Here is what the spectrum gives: 0.12 mag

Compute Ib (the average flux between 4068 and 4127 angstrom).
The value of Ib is 27.2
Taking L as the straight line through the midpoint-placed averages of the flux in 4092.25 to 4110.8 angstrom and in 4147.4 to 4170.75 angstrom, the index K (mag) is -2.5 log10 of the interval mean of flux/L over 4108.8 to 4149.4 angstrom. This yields 0.006 mag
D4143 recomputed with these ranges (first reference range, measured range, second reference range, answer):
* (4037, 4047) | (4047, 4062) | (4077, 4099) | -0.2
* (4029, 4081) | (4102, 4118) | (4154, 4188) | -1.5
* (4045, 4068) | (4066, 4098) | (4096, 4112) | -3.1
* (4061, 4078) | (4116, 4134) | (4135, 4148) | -1.2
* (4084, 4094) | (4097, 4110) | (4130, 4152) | 1.5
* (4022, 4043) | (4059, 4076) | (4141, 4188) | 1.9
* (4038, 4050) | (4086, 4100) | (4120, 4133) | -2.0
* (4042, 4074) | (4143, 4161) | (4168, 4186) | -0.5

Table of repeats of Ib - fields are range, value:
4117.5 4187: 26.6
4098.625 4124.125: 27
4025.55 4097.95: 25.3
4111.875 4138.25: 27.2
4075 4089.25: 27.4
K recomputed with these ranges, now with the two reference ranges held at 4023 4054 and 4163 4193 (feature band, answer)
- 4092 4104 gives -0.04 mag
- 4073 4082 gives -0.03 mag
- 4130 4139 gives 0.03 mag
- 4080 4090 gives -0.17 mag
